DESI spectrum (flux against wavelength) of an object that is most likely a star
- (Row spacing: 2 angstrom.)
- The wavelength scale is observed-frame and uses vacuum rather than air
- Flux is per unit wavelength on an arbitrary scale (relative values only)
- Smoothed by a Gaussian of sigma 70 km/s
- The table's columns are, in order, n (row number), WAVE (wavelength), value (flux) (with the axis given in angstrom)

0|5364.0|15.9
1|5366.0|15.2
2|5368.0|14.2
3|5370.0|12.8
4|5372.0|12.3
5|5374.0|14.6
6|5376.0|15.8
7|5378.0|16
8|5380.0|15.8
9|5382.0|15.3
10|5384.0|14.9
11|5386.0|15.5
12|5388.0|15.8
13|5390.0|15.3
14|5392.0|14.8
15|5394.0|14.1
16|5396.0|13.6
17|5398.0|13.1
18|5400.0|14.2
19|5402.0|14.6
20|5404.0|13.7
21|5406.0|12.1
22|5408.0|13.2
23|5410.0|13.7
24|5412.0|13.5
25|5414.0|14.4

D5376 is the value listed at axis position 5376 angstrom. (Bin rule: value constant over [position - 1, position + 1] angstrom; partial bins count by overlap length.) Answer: 15.8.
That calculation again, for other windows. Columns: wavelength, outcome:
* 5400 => 14.2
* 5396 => 13.6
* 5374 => 14.6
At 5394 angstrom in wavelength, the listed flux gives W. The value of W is 14.1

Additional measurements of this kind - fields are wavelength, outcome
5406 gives 12.1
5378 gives 16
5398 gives 13.1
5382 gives 15.3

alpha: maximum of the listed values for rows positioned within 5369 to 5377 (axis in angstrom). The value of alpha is 15.8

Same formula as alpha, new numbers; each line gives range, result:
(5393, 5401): 14.2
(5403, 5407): 13.7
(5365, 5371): 15.2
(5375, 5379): 16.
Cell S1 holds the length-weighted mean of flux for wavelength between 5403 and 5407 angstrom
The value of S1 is 12.9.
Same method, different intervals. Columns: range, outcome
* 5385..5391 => 15.5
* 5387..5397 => 14.7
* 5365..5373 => 13.6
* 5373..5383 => 15.5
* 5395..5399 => 13.3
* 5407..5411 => 13.4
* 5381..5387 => 15.2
